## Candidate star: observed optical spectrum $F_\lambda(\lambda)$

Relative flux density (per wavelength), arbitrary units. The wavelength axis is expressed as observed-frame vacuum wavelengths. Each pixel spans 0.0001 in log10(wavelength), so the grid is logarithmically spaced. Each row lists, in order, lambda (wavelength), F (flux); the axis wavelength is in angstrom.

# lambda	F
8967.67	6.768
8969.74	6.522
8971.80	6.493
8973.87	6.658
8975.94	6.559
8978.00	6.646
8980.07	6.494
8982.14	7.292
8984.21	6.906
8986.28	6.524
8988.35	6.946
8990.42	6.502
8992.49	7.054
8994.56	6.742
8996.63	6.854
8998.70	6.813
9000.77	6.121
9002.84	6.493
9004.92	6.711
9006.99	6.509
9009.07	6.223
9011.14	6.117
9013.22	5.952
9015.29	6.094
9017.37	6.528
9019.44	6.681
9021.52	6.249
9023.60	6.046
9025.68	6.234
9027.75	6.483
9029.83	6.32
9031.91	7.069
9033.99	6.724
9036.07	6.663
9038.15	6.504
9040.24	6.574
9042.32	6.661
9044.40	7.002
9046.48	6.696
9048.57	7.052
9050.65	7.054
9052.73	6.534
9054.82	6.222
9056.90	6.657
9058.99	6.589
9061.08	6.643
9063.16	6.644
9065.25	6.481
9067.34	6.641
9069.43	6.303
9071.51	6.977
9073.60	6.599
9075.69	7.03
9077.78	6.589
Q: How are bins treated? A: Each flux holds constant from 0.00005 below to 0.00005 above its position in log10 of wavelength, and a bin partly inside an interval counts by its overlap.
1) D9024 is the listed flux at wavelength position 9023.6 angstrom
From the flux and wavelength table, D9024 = 6.046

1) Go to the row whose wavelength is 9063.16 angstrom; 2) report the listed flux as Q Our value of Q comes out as 6.644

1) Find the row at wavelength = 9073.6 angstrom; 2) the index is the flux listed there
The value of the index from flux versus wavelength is 6.599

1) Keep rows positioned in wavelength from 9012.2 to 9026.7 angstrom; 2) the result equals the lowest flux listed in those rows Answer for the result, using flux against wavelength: 5.952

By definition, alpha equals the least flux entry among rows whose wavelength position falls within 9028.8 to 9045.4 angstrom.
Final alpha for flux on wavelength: 6.32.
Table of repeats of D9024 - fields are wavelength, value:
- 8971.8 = 6.493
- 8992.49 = 7.054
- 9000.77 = 6.121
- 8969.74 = 6.522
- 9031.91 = 7.069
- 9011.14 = 6.117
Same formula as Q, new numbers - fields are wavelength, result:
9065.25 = 6.481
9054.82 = 6.222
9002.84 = 6.493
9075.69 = 7.03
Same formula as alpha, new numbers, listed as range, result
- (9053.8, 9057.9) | 6.222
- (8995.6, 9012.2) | 6.117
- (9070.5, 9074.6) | 6.599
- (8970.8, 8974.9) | 6.493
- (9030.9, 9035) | 6.724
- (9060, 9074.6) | 6.303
